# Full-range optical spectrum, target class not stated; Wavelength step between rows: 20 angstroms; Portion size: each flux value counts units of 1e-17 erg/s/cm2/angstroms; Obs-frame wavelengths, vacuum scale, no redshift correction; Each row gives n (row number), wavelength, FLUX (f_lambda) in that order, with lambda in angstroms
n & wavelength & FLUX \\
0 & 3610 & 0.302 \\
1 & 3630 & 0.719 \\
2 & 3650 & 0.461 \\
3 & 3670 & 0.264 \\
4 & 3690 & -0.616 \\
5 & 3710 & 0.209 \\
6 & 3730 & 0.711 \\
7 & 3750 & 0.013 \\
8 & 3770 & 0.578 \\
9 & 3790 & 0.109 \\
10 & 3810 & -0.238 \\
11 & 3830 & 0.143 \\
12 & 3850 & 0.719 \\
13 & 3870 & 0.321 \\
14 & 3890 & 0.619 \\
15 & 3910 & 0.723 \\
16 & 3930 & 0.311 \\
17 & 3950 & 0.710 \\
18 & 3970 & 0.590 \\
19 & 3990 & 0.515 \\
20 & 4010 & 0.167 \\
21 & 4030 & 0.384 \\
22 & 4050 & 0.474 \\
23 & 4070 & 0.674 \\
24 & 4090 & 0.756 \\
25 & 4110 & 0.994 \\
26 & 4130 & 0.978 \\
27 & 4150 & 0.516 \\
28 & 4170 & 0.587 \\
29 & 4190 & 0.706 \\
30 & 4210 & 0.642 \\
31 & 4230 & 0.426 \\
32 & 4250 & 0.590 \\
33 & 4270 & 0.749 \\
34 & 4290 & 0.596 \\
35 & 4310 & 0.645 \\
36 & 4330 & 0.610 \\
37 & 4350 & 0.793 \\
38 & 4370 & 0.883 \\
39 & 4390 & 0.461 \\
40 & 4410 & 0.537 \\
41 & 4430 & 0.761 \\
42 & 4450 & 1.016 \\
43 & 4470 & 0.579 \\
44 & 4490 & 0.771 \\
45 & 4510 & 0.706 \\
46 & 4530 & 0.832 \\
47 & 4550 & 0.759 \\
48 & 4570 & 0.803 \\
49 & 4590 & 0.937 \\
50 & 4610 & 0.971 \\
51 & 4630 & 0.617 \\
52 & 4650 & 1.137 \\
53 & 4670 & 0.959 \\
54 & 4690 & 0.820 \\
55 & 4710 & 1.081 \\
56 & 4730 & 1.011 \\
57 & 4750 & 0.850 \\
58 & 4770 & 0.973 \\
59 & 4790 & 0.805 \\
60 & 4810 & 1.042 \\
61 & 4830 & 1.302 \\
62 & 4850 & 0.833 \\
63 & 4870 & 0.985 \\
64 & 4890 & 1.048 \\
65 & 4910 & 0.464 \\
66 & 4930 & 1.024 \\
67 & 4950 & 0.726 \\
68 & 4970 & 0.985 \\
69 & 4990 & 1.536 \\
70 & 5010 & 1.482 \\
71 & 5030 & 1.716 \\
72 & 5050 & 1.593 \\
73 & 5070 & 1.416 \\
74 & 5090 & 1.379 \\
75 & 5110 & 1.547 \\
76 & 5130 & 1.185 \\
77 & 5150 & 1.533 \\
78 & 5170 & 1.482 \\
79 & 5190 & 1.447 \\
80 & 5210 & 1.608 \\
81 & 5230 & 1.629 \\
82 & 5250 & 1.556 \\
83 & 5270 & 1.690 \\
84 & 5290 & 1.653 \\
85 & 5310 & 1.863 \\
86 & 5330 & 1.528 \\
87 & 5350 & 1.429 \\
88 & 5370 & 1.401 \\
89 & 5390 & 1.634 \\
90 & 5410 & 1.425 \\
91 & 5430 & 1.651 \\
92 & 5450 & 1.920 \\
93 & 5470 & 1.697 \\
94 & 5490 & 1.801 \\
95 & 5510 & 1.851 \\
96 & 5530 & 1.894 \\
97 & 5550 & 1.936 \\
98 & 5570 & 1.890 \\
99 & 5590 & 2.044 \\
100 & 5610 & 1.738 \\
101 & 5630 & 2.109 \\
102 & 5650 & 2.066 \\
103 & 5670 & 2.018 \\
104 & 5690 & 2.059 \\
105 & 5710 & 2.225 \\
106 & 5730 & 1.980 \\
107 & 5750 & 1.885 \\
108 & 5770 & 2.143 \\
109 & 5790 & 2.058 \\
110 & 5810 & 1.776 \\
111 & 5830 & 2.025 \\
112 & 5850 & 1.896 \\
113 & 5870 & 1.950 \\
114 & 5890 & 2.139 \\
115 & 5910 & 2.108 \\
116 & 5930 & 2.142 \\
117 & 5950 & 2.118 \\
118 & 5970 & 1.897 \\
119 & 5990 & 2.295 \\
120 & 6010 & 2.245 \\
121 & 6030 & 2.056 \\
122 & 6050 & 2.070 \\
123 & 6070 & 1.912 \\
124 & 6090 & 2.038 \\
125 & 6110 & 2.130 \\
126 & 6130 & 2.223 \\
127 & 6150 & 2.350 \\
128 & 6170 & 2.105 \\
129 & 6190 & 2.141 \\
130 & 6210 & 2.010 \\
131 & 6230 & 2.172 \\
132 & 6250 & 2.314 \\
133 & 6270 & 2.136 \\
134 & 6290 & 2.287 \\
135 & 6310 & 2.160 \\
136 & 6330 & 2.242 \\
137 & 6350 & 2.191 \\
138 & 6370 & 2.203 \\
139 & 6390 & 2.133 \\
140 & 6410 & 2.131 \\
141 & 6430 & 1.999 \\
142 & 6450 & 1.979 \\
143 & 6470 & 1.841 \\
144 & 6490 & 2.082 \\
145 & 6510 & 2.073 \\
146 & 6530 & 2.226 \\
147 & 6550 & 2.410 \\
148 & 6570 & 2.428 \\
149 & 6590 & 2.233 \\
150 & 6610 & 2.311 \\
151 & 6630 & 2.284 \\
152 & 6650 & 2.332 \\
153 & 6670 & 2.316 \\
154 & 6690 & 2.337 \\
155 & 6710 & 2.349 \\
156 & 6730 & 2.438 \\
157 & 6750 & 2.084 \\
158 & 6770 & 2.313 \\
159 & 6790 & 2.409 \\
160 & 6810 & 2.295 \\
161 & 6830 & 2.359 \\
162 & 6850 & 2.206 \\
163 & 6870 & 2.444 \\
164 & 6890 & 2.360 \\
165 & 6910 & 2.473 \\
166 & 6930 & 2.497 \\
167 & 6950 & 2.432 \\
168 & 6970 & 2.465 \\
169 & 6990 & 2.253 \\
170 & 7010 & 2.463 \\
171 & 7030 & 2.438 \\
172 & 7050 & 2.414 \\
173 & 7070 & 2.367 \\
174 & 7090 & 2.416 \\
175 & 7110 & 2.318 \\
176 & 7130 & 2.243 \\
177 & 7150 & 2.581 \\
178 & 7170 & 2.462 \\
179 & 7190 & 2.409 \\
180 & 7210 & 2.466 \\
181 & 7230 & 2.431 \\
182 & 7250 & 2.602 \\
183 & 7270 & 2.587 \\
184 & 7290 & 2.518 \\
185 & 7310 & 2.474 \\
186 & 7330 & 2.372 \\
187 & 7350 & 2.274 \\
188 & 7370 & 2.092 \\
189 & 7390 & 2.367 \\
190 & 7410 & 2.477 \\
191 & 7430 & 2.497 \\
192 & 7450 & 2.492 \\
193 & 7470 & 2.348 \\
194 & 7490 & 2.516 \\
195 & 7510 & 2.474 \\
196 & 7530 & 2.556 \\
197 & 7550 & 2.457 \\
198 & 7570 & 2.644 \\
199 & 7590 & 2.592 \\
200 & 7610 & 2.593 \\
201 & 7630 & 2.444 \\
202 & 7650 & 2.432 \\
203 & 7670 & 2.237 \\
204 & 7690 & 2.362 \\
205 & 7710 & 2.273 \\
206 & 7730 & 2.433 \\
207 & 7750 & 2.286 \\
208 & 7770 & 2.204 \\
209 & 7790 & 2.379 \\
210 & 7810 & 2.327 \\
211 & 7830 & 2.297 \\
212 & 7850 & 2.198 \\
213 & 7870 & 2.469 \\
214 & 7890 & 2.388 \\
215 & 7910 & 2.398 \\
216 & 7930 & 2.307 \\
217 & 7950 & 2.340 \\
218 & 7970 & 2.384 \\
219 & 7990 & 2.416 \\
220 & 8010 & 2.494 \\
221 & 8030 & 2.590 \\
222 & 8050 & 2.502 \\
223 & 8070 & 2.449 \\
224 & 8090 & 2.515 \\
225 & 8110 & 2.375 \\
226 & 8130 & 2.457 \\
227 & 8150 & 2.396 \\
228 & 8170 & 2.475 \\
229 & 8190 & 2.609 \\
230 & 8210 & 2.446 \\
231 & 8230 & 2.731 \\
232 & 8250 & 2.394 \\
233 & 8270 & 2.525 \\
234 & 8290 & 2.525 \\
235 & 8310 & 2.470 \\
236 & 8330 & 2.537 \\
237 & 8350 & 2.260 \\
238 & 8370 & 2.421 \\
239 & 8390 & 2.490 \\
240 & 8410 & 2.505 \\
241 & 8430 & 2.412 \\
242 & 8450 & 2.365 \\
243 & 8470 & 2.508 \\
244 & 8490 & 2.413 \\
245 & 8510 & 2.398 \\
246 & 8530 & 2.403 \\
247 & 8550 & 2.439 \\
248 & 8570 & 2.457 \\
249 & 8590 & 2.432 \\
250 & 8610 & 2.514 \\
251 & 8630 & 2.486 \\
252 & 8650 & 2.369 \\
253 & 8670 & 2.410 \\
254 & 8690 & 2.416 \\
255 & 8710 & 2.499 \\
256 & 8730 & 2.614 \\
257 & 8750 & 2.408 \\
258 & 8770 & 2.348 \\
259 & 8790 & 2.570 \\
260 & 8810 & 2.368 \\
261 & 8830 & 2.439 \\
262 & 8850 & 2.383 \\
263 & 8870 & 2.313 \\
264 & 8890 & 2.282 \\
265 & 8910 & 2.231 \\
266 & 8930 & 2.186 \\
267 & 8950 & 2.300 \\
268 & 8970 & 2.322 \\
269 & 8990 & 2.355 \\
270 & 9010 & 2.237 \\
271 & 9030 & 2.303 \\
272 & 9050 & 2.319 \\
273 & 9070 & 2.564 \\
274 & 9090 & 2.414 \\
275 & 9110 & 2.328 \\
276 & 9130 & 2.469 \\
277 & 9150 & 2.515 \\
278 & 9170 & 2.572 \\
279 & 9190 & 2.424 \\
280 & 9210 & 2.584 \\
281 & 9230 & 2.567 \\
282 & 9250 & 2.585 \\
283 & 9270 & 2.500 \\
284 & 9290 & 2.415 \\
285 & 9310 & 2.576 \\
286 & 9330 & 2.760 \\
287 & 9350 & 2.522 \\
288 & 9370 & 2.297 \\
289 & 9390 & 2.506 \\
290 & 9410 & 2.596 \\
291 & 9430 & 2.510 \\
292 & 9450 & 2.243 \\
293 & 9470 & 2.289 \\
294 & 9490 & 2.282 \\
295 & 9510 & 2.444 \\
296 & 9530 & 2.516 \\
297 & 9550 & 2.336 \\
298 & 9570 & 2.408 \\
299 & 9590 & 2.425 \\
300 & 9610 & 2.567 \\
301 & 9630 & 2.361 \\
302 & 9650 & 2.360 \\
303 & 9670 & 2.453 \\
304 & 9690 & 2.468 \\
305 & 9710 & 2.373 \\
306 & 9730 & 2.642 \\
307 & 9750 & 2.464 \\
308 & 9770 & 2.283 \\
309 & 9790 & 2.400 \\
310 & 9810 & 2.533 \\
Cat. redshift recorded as 0.25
